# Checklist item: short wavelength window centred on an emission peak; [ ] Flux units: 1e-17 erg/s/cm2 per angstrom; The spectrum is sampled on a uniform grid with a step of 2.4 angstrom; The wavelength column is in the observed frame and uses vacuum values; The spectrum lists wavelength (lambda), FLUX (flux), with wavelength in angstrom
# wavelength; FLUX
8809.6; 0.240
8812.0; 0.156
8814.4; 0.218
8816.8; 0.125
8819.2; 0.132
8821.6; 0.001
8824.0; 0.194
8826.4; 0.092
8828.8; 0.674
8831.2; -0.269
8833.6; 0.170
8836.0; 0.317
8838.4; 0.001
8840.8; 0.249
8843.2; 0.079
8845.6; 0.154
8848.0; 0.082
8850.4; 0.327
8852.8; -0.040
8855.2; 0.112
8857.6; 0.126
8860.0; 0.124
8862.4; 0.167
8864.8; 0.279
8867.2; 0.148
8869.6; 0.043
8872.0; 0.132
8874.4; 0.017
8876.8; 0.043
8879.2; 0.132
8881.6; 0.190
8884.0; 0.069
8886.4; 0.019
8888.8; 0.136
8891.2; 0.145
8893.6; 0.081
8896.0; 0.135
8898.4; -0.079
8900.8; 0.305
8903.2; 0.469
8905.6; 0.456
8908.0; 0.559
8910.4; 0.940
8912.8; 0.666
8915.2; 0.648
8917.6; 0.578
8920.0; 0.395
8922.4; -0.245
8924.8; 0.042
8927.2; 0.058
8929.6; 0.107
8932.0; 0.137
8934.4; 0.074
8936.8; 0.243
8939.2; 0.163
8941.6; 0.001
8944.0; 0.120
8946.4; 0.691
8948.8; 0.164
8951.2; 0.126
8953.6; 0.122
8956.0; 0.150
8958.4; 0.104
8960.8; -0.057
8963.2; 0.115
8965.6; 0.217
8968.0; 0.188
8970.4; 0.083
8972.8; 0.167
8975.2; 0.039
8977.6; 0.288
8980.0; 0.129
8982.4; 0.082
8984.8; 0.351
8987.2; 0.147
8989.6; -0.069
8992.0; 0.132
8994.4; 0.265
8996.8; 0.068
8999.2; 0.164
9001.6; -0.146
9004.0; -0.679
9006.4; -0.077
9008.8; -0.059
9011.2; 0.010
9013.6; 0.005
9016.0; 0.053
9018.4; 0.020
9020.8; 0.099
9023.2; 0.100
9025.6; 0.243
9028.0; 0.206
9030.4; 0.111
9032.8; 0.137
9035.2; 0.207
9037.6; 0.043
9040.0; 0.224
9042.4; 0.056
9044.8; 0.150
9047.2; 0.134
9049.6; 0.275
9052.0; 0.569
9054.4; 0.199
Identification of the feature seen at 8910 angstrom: [O II] 3727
